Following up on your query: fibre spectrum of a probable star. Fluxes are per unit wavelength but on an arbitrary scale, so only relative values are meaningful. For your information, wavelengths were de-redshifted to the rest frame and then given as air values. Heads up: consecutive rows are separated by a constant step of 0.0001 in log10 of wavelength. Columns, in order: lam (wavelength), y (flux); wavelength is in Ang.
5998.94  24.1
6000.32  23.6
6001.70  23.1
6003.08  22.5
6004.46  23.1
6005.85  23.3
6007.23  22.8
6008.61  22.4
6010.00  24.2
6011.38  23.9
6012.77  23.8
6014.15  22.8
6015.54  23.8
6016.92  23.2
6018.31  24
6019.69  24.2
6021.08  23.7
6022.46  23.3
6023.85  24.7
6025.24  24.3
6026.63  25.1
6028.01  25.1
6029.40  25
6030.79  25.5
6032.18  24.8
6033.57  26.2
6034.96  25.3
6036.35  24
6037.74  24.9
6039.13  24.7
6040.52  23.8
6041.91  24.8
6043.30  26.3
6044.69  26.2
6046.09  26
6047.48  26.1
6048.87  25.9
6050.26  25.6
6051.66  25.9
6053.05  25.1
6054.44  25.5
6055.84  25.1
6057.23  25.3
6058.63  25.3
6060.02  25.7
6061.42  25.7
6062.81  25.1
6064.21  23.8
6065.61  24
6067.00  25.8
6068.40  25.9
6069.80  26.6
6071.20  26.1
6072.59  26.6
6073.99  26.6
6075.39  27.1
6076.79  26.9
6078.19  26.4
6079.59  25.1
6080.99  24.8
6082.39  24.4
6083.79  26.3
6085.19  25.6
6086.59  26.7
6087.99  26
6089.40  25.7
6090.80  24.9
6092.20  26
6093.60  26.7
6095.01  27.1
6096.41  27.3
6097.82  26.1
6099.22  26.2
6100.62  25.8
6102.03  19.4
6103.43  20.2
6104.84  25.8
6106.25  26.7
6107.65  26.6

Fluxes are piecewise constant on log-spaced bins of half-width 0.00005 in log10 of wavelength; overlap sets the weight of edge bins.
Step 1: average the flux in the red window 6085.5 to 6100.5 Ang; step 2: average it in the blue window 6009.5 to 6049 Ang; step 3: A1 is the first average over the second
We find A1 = 1.06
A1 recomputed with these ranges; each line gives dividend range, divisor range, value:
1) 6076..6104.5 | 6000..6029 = 1.07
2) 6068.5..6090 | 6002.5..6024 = 1.11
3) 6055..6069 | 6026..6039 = 1.00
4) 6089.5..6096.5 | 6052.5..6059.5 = 1.04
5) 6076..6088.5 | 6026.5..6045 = 1.03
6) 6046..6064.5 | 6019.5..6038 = 1.03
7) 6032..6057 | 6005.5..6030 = 1.06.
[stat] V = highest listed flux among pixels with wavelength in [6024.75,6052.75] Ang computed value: 26.3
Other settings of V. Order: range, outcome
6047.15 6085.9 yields 27.1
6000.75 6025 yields 24.7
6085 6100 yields 27.3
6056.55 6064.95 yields 25.7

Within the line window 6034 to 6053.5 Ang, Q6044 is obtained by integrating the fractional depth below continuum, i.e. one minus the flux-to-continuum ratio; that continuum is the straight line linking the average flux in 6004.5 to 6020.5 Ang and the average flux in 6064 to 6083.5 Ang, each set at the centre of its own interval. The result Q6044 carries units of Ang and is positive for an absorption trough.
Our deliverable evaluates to -0.5 Ang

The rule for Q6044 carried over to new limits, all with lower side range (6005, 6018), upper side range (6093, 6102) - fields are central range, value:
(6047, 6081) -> -1.0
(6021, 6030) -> -0.3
